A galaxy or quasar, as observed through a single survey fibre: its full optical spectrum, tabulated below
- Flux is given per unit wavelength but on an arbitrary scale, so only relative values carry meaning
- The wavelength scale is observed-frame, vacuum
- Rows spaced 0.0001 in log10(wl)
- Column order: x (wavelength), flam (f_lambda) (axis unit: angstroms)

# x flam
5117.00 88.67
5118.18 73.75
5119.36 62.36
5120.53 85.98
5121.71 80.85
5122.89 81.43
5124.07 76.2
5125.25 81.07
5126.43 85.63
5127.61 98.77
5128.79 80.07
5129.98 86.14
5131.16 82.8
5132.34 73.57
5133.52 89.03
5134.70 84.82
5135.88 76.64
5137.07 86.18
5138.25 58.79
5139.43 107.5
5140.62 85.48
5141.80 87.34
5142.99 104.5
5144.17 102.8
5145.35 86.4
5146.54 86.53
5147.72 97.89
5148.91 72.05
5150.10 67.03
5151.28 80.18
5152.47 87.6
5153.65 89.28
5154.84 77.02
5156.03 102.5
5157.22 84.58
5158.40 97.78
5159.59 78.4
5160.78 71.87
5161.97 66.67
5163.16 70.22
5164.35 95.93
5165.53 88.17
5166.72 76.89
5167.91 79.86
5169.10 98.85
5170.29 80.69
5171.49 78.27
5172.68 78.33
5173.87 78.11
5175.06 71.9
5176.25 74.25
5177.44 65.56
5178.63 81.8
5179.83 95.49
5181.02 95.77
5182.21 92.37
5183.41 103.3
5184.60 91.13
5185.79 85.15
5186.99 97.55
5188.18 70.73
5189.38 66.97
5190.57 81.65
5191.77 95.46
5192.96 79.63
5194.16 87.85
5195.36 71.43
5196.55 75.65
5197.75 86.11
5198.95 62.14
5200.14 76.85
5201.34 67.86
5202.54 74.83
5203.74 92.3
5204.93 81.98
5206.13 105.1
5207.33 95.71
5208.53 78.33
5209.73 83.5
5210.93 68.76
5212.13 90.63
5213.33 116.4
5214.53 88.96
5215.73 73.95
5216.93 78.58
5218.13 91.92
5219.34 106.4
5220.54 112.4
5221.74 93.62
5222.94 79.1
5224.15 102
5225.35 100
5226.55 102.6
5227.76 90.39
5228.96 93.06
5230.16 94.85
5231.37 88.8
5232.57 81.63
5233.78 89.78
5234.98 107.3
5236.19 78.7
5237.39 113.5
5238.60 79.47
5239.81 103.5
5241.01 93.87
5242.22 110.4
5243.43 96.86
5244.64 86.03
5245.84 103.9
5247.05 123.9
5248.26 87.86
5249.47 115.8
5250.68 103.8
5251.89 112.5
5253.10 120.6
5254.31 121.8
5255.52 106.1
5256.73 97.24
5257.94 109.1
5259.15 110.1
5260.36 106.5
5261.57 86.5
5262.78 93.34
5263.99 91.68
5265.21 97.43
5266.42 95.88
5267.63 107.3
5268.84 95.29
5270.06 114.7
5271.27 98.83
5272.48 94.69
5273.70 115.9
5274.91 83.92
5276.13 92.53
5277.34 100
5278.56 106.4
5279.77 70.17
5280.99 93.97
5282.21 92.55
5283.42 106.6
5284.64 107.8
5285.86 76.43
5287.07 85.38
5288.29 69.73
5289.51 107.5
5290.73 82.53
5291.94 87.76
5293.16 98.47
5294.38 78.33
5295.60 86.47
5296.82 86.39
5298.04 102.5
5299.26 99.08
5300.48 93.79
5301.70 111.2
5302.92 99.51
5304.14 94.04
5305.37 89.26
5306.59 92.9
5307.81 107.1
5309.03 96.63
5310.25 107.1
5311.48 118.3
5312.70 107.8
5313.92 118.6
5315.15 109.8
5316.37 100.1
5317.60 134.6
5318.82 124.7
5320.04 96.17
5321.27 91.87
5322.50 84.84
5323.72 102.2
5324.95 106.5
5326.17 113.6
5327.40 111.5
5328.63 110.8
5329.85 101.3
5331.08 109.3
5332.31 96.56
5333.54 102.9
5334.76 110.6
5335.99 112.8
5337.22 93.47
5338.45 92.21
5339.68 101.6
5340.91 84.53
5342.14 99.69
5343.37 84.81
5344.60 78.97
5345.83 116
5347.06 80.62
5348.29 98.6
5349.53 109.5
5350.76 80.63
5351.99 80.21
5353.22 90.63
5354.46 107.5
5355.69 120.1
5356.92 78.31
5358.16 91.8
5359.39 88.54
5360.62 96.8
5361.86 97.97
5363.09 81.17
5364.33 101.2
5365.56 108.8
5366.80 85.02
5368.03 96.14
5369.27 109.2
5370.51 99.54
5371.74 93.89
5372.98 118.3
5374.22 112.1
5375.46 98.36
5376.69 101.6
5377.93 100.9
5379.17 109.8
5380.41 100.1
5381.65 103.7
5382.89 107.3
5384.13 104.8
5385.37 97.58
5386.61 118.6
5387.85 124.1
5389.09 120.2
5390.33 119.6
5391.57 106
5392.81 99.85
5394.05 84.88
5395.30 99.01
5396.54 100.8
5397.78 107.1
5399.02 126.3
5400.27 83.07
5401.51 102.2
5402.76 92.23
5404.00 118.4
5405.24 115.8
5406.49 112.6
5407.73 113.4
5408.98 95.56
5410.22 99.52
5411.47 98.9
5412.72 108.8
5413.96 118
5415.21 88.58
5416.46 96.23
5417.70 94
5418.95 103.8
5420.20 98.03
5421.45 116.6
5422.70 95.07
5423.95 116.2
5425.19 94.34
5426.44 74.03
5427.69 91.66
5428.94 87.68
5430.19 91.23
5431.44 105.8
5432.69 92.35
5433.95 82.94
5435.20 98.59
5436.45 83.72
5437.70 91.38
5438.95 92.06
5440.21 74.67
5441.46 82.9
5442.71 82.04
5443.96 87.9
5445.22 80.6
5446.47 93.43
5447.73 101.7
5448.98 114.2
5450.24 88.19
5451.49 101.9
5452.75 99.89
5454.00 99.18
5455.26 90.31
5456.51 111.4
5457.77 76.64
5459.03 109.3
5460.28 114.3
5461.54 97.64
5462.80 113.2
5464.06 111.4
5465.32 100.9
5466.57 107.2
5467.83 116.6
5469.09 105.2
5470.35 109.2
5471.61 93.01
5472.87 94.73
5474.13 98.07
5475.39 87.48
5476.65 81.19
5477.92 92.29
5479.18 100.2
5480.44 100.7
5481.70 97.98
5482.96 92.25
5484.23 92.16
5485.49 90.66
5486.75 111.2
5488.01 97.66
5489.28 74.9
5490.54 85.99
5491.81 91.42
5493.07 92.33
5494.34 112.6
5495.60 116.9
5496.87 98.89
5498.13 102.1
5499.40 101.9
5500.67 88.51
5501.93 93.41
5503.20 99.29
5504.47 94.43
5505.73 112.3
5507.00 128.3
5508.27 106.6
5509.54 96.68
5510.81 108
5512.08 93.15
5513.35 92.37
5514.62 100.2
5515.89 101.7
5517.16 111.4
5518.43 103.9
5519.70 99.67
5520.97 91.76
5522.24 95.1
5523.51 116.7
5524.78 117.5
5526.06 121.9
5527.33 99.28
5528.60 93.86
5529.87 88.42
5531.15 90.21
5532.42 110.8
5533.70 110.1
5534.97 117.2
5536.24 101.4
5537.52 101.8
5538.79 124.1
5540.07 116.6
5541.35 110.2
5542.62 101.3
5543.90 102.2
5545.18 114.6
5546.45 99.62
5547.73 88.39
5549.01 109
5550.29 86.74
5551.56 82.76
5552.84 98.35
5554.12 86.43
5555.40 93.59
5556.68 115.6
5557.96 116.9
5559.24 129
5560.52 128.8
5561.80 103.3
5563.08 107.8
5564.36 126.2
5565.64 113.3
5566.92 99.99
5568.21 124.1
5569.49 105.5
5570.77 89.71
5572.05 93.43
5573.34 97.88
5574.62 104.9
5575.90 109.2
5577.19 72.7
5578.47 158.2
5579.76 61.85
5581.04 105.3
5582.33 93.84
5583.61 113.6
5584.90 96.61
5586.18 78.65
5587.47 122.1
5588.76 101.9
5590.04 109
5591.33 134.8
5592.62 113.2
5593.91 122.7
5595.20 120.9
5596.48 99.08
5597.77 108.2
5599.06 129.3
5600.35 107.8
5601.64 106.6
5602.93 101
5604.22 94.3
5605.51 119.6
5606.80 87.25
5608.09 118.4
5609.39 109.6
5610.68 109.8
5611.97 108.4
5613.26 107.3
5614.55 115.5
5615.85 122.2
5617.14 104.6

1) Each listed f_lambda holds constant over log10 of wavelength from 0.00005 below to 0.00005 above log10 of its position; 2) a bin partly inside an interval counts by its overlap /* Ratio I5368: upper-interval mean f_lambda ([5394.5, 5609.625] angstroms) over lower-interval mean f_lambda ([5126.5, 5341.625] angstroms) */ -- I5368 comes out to 1.10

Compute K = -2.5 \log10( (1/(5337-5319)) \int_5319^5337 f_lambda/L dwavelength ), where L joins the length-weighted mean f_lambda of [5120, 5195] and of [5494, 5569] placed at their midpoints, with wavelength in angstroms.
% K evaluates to -0.11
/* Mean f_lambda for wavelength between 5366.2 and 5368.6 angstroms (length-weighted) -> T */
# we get 90.7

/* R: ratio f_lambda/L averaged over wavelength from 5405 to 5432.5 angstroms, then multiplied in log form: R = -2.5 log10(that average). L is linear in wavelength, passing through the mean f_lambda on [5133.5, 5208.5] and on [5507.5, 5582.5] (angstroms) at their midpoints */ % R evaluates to -0.03 mag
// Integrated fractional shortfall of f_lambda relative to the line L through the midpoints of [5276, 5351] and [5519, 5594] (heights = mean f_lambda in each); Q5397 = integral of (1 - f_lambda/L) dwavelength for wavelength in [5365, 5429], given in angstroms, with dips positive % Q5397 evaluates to -1.5 angstroms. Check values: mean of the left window 98.6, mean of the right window 105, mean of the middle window 103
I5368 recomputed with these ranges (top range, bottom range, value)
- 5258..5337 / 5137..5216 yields 1.19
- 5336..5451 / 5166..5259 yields 1.09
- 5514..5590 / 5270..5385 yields 1.06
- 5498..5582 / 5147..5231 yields 1.22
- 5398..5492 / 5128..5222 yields 1.16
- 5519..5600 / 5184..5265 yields 1.14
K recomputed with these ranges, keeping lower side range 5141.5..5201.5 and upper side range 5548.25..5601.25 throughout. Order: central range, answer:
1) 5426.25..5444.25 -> 0.12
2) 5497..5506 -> 0.04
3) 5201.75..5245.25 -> -0.07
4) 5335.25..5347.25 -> -0.02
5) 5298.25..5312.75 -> -0.11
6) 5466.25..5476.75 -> 0.01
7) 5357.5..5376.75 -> -0.05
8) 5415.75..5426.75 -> -0.02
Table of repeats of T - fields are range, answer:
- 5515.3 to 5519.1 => 106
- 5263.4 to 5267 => 94.9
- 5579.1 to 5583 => 87.5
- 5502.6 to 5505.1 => 96.9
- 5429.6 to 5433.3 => 96.6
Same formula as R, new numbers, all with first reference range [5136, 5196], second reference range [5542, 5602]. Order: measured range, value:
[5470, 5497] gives 0.06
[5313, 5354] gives -0.09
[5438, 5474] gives 0.02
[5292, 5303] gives -0.04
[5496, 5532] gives 0.01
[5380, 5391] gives -0.16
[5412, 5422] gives -0.06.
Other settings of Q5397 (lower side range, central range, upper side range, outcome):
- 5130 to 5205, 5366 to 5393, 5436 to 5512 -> -3.6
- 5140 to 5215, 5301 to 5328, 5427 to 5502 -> -4.6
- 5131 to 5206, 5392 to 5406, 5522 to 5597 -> -0.9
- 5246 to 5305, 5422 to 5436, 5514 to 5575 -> 1.2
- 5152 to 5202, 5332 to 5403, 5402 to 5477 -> -4.8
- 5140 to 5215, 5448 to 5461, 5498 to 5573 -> -0.1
